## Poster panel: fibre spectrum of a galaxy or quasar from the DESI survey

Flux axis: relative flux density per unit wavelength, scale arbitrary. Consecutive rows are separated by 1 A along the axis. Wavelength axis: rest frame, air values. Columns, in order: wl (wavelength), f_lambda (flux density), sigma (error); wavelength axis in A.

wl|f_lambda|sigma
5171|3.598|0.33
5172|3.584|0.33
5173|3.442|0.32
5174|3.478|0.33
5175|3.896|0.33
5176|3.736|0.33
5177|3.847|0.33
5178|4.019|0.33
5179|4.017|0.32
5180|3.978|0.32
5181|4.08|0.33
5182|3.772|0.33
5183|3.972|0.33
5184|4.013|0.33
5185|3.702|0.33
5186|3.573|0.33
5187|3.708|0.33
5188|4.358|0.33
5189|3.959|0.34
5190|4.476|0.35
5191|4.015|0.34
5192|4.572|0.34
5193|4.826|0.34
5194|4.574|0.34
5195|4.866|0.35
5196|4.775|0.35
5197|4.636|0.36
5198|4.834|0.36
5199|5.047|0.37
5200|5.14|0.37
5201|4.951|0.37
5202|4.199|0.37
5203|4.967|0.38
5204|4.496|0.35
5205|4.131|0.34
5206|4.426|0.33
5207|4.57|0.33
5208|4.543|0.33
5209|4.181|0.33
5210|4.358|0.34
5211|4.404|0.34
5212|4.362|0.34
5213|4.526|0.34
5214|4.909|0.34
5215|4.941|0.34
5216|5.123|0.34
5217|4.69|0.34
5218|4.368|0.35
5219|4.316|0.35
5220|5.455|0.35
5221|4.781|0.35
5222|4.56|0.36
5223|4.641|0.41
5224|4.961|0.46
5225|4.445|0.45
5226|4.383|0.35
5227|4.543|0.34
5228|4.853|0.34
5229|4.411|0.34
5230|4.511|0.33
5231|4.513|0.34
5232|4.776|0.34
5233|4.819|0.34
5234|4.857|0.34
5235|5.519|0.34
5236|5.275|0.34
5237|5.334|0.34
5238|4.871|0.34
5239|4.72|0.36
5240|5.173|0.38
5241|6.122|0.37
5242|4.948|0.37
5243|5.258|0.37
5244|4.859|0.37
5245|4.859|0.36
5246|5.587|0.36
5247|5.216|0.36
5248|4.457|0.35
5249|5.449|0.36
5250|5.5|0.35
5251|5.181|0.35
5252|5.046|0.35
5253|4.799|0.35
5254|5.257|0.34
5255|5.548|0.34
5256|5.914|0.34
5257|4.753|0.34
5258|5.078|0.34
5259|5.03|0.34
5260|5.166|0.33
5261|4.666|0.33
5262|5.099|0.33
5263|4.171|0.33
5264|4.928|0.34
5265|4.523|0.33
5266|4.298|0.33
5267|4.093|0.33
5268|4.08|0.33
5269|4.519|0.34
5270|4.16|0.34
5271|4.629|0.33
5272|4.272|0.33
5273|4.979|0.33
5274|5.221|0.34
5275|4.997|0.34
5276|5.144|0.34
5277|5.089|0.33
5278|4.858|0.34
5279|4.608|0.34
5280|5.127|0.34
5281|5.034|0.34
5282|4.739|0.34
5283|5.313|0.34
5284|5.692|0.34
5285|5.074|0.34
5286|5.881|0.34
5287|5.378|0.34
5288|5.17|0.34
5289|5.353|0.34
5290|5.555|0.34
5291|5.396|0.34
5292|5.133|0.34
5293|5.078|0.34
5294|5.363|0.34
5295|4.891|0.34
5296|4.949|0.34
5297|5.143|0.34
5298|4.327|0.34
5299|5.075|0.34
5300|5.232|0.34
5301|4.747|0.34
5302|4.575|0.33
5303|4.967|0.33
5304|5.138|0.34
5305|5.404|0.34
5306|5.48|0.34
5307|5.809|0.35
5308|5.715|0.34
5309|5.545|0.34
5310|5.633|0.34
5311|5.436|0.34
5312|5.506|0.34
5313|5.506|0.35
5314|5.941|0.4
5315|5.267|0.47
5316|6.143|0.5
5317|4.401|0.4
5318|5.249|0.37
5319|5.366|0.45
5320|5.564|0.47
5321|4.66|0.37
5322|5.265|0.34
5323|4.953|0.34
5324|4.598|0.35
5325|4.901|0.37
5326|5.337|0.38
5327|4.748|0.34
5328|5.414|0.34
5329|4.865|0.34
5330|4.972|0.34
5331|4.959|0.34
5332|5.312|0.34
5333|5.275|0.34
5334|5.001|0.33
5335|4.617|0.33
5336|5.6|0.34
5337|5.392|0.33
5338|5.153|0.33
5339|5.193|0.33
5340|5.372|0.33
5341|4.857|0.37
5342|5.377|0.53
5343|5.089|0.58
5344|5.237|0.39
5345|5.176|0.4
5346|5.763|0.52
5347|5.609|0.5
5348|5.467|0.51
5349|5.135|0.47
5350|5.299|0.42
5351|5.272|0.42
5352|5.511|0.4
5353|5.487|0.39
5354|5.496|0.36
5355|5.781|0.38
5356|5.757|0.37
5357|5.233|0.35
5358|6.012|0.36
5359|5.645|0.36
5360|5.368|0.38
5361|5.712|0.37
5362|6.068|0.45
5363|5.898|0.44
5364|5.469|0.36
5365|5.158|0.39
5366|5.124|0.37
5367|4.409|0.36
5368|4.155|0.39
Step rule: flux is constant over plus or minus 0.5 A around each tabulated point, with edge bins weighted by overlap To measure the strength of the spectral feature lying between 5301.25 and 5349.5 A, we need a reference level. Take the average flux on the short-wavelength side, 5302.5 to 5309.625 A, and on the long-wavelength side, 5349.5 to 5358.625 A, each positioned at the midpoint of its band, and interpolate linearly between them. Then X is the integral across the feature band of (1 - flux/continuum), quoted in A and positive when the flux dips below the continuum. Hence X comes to 2.1 A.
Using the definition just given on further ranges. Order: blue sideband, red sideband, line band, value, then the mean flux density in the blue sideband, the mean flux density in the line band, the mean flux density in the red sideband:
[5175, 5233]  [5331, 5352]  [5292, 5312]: -0.7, 4.45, 5.19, 5.26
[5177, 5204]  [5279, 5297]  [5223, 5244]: -0.8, 4.34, 4.91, 5.22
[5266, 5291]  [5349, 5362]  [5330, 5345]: 0.7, 4.95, 5.17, 5.55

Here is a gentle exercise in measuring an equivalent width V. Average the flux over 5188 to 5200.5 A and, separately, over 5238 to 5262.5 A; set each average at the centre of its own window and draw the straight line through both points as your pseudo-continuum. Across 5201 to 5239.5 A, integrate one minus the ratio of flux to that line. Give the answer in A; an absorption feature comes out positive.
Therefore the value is 1.51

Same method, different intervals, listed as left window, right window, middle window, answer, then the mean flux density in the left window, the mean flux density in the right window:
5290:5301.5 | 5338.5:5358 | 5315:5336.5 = 0.6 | 5.05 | 5.39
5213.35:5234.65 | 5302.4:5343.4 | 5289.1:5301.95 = 0.1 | 4.71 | 5.24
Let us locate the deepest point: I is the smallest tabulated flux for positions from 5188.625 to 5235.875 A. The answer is 3.959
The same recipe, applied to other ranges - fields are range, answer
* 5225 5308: 4.08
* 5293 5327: 4.327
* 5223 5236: 4.383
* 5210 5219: 4.316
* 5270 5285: 4.16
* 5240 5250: 4.457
